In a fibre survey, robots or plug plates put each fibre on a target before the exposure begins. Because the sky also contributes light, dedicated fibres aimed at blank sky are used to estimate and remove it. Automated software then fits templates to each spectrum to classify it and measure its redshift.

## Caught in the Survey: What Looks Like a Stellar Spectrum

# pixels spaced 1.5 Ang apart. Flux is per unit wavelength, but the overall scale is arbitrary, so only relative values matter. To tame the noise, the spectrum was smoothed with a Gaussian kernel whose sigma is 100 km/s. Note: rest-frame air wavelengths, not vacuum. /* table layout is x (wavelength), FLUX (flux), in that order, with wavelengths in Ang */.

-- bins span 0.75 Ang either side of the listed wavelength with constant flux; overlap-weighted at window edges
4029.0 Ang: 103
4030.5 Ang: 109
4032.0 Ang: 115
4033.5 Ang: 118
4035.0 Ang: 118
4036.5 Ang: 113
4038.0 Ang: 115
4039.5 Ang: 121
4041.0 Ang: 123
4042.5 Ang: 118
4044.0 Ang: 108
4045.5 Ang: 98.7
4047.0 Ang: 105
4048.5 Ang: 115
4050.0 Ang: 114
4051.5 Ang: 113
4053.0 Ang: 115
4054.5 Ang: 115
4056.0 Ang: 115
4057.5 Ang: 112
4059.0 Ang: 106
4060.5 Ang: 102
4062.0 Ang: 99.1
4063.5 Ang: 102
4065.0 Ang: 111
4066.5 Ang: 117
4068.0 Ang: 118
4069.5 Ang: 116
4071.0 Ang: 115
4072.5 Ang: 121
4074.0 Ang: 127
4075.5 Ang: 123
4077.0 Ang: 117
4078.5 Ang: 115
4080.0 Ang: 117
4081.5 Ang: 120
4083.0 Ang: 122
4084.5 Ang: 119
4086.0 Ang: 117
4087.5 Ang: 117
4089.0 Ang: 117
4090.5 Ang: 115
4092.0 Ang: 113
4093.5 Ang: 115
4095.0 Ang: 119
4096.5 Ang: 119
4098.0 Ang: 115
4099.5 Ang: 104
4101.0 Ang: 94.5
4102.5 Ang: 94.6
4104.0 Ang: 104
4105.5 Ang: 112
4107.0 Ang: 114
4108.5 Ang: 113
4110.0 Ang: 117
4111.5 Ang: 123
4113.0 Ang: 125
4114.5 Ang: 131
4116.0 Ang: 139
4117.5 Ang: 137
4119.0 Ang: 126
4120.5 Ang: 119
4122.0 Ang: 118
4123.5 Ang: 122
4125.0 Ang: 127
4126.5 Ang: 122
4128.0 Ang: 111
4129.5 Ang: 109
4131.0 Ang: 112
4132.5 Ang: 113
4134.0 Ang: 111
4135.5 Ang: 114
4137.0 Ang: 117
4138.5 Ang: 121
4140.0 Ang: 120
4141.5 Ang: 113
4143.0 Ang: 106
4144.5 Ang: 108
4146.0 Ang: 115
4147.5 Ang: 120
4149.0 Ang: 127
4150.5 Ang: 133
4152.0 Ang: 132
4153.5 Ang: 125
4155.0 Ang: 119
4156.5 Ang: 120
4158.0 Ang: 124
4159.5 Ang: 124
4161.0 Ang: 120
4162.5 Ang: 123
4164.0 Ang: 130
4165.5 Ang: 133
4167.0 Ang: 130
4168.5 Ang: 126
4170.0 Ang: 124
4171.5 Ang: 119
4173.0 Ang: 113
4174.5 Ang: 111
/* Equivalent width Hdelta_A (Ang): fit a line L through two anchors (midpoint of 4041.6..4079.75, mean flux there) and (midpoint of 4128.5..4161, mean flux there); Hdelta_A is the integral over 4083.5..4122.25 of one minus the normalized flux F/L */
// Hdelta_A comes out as -0.4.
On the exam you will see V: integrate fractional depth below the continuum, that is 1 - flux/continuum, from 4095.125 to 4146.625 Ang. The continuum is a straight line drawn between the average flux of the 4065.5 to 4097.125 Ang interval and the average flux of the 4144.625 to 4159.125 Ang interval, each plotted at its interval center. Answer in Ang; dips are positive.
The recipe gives 2.05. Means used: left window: 118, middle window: 116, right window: 123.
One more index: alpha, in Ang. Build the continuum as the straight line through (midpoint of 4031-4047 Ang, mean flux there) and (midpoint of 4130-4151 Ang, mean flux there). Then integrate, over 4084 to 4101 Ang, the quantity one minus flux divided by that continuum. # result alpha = 0.1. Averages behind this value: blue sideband 114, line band 114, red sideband 116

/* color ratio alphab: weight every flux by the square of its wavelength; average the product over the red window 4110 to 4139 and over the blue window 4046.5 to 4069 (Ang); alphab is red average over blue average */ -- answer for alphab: 1.1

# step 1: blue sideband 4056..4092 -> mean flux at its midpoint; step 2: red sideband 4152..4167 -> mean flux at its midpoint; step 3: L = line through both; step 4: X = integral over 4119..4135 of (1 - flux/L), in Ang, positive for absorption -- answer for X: 0.6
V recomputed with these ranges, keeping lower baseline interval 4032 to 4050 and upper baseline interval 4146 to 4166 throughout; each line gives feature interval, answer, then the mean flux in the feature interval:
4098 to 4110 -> 1.3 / 107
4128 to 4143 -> 1.1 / 114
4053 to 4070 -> 0.8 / 110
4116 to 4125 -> -0.3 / 126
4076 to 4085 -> -0.1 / 118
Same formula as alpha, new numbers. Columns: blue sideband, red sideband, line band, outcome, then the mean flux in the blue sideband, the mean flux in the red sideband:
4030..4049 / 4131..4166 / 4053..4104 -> 1.07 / 114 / 120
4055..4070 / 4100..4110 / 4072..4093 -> -2.02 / 110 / 106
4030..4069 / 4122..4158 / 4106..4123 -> -1.03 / 112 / 118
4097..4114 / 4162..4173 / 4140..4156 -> 0.16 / 111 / 126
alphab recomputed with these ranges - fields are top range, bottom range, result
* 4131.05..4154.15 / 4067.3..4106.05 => 1.06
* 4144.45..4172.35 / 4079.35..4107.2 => 1.13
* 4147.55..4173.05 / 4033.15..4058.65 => 1.16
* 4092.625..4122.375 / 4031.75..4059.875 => 1.06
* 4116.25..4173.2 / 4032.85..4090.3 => 1.10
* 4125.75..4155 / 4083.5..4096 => 1.03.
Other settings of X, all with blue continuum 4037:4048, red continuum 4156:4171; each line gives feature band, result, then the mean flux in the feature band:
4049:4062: 0.4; 111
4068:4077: -0.3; 120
